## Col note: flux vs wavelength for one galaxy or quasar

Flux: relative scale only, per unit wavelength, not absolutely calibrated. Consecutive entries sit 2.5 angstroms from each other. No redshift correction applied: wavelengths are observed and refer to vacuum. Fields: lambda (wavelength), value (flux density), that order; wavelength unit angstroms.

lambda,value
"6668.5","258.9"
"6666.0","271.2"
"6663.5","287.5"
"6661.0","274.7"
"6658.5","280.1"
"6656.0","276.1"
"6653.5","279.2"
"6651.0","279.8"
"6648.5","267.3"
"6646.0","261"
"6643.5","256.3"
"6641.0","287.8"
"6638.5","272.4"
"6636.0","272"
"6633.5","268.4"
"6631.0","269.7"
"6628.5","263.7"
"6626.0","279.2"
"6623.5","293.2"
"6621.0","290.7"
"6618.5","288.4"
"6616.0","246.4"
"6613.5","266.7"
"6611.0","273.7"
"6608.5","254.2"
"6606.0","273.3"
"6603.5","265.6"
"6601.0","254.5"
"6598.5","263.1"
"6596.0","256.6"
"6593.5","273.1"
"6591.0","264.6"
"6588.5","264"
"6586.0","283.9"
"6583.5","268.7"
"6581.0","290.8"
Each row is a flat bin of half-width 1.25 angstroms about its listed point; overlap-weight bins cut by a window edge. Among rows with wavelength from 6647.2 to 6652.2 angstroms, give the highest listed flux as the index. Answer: 279.8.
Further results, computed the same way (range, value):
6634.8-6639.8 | 272.4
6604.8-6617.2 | 273.7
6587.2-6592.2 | 264.6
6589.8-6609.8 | 273.3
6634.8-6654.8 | 287.8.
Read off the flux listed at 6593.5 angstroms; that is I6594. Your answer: 273.1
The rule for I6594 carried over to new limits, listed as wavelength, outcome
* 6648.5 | 267.3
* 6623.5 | 293.2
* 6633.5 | 268.4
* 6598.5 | 263.1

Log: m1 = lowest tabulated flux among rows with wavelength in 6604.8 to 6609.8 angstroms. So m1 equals 254.2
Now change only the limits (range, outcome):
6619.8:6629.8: 263.7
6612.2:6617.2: 246.4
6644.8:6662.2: 261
